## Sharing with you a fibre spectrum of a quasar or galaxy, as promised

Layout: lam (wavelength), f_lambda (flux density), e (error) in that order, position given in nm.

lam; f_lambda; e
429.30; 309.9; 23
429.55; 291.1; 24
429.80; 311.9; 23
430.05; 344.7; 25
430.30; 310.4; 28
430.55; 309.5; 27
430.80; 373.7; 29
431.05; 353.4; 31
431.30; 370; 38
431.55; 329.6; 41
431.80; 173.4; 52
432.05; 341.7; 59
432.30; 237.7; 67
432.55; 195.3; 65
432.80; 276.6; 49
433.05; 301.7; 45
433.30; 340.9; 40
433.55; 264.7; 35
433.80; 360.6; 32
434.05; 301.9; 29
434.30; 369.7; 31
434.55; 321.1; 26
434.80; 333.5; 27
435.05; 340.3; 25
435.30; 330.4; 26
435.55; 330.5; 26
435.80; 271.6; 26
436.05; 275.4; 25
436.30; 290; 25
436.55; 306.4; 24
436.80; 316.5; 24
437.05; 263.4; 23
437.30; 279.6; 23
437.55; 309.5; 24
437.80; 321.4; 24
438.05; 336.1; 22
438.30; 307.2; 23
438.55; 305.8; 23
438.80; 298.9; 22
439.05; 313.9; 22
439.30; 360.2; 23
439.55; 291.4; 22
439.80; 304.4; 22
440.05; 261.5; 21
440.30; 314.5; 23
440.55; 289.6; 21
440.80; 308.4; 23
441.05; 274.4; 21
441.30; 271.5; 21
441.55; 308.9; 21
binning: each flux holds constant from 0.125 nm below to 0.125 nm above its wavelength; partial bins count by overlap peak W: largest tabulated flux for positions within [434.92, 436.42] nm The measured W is 340.3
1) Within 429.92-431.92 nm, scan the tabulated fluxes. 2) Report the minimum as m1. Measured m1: 173.4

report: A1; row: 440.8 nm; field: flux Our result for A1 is 308.4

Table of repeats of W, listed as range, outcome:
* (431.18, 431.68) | 370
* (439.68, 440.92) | 314.5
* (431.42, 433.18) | 341.7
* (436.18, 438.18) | 336.1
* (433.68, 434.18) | 360.6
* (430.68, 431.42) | 373.7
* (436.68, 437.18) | 316.5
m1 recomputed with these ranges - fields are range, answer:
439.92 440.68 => 261.5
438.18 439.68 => 291.4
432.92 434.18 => 264.7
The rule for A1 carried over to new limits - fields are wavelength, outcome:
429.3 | 309.9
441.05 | 274.4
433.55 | 264.7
